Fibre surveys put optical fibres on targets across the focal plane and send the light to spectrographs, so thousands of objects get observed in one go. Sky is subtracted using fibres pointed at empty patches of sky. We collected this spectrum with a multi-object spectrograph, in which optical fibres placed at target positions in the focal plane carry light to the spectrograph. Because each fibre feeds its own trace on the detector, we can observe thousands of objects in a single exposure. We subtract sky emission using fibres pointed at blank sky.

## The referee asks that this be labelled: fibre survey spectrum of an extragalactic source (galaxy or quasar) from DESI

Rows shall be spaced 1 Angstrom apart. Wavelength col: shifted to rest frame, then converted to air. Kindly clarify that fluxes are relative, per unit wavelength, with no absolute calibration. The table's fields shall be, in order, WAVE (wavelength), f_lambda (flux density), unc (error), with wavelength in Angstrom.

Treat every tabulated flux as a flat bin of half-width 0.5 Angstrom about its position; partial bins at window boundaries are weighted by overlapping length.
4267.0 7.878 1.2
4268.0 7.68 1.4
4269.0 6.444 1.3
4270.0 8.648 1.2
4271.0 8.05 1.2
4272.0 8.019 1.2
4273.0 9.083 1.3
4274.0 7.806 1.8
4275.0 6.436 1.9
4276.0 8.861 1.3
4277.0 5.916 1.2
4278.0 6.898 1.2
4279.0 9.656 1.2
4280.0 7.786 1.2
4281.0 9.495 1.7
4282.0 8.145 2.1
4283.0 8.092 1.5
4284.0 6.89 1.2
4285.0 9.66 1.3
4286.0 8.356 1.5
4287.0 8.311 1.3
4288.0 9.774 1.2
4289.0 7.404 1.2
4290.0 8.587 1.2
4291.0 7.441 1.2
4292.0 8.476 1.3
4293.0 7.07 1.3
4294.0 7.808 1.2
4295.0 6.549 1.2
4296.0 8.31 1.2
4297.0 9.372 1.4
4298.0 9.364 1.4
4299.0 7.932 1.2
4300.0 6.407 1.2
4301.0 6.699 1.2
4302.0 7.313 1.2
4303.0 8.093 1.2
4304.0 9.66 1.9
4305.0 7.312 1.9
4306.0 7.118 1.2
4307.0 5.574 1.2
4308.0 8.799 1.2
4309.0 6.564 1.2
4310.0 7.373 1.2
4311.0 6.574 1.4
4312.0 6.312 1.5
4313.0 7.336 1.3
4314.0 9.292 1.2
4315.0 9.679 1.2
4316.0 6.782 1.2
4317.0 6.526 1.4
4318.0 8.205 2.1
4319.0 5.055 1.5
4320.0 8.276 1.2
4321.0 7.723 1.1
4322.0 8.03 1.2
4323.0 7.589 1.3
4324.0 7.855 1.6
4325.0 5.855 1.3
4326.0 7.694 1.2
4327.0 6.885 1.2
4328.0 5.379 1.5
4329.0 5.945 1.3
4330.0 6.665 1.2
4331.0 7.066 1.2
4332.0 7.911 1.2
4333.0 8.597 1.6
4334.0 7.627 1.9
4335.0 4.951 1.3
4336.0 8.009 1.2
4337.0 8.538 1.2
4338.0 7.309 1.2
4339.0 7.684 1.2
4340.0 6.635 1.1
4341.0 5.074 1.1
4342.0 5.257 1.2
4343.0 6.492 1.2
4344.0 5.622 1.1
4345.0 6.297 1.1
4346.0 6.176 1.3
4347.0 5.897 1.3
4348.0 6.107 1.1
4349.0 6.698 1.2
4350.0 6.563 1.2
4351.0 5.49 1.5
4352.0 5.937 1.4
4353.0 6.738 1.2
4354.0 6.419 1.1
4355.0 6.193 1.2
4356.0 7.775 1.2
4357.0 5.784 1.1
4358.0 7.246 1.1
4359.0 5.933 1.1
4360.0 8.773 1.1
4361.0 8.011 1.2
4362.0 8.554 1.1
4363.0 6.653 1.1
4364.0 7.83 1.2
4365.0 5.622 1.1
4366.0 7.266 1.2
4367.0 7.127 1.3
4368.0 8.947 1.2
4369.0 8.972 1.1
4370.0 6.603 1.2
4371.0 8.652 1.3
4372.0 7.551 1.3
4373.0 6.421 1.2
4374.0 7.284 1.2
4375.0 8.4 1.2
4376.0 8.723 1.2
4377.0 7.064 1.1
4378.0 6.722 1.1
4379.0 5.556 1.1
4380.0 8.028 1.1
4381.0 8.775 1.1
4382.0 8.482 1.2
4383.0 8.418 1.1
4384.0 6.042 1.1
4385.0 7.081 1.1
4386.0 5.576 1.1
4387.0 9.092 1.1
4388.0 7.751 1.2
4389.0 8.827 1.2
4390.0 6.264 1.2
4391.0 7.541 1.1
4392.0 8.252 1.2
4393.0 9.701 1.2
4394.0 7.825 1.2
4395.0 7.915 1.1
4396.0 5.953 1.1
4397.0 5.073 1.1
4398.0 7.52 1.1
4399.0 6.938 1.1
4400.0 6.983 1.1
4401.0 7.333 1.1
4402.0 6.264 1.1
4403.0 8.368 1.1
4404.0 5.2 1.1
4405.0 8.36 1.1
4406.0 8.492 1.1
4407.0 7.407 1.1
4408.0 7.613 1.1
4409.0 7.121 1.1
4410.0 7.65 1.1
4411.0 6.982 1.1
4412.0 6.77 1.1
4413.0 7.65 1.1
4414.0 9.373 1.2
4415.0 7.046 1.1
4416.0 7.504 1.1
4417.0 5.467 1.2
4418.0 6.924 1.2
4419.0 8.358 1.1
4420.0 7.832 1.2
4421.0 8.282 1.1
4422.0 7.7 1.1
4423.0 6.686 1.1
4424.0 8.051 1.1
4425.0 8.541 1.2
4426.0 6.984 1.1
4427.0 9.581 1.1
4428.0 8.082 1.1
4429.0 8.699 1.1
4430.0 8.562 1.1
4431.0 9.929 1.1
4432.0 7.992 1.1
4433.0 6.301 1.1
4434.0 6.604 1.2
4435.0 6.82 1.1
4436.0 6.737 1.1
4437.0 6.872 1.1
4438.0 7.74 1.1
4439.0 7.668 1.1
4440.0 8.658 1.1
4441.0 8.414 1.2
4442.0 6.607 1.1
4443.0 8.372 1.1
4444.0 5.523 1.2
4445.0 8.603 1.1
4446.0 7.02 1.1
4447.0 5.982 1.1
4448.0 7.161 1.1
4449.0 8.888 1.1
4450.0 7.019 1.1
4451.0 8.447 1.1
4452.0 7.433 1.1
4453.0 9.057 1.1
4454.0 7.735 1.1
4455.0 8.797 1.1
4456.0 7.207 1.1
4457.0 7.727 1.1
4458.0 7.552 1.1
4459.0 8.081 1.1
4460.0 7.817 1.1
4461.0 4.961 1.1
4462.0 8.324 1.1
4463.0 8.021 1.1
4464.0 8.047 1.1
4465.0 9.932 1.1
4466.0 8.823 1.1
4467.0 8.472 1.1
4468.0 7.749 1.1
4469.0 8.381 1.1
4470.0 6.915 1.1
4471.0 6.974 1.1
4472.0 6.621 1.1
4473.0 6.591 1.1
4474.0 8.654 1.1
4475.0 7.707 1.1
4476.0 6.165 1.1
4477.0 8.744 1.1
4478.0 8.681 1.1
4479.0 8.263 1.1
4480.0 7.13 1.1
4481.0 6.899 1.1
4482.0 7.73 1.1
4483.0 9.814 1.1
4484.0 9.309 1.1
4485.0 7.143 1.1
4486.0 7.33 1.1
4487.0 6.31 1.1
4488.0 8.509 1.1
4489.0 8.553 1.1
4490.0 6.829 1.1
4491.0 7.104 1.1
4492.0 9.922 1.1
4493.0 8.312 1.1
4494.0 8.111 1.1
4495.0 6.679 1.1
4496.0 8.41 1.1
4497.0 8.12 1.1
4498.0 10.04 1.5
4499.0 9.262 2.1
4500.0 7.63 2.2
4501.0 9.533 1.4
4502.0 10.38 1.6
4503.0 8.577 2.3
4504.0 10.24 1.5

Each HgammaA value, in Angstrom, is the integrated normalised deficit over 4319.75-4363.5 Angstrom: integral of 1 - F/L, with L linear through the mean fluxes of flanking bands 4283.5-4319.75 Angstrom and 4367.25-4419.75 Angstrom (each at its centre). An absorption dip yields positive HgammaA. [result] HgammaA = 4.4 Angstrom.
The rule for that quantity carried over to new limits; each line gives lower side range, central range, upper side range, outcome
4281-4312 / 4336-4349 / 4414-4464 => 2.1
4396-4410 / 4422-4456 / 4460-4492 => -1.3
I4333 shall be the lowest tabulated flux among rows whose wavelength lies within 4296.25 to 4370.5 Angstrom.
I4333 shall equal 4.951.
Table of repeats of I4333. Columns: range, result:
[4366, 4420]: 5.073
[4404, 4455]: 5.2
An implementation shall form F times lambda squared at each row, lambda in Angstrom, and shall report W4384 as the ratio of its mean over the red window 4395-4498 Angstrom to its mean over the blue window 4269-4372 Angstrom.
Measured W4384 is 1.1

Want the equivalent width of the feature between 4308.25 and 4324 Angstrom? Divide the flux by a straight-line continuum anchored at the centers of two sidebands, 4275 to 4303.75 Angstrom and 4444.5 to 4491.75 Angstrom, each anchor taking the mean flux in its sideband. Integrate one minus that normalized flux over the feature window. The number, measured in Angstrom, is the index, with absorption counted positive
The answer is 1.0 Angstrom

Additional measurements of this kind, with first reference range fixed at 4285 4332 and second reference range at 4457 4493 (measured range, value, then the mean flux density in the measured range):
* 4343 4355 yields 2.3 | 6.19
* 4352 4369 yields 1.0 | 7.2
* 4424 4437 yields -0.2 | 7.87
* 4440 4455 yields 0.2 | 7.67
